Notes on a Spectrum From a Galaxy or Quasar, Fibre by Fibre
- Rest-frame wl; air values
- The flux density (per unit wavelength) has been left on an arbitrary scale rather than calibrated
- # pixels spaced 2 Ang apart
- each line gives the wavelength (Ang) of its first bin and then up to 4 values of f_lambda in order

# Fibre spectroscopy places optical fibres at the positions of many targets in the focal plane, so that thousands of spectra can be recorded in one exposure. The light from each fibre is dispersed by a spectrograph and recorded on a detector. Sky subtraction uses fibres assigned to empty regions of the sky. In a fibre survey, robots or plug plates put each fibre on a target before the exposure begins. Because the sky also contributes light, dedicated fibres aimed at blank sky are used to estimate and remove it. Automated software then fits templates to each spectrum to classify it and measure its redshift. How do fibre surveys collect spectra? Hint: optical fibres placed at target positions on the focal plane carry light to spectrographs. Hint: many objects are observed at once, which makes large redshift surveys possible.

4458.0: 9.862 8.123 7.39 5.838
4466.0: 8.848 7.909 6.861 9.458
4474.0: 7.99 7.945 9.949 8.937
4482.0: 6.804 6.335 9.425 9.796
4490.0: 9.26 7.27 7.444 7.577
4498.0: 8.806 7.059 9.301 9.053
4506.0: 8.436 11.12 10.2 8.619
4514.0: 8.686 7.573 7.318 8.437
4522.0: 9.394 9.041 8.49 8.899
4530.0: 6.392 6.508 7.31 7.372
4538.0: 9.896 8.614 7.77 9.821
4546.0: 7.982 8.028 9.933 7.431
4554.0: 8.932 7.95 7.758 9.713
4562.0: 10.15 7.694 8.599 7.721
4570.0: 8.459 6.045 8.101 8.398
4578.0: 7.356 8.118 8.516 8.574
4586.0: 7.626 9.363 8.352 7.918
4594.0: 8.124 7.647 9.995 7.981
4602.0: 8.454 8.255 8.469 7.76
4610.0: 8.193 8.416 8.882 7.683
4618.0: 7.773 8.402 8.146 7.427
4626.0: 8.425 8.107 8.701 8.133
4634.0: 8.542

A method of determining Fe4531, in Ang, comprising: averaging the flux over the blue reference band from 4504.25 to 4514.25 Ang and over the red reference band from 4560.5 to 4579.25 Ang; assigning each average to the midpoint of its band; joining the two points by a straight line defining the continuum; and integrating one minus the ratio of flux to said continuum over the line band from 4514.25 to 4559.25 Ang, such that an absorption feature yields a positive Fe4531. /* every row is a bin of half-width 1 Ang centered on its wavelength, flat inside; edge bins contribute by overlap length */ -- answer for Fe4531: 3.0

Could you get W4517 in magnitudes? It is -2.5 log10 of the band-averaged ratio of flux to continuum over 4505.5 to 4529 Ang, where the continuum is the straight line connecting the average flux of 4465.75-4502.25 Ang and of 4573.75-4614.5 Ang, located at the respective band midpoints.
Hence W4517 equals -0.077 mag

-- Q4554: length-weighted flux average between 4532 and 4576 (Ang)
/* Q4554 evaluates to 8.31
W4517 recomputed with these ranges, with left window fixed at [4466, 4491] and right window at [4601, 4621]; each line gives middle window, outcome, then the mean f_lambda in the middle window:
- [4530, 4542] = 0.07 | 7.8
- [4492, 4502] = 0.07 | 7.83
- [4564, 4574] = 0.07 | 7.74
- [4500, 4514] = -0.11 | 9.23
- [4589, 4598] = 0.00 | 8.23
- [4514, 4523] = 0.02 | 8.24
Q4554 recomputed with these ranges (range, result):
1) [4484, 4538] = 8.4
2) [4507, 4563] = 8.55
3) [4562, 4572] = 8.11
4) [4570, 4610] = 8.17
